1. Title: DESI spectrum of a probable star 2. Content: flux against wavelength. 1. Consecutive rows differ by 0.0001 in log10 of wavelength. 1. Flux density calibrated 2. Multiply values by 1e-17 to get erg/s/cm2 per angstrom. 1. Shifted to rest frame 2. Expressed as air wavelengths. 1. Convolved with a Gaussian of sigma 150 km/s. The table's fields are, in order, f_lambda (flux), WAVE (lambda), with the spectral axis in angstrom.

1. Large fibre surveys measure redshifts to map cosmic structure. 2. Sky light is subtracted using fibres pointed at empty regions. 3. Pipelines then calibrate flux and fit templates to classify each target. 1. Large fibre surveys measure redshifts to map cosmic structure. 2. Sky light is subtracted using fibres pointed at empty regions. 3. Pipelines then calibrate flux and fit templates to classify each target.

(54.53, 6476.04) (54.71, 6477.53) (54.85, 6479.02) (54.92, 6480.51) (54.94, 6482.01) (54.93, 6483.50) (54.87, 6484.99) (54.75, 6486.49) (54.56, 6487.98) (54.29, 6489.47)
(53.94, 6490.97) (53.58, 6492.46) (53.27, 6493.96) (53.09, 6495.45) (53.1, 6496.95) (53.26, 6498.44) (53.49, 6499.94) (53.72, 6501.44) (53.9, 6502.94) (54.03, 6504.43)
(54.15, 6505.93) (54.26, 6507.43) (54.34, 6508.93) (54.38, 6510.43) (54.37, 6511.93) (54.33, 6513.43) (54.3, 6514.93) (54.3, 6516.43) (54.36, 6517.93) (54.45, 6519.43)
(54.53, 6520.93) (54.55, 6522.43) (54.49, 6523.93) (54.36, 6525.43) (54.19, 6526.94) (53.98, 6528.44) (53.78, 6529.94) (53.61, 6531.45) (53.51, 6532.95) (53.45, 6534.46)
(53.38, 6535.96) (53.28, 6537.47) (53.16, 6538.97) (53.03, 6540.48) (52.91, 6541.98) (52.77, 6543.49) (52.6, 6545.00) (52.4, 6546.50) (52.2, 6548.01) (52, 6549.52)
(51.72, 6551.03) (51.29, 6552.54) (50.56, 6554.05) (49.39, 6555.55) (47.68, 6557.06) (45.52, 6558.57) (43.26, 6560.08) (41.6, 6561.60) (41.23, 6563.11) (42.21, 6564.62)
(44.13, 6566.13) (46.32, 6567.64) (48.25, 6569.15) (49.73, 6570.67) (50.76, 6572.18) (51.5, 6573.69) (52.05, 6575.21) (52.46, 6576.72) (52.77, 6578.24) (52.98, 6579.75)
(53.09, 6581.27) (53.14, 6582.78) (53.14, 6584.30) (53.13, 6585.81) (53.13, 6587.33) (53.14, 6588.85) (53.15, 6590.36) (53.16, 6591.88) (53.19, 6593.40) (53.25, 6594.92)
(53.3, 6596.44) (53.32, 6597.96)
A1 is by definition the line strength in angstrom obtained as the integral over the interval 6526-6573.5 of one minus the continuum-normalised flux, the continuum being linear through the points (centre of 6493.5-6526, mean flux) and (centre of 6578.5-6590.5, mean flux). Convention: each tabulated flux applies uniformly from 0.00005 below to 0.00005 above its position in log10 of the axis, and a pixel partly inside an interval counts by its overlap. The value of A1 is 3.0 angstrom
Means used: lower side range 54.1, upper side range 53.1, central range 50.2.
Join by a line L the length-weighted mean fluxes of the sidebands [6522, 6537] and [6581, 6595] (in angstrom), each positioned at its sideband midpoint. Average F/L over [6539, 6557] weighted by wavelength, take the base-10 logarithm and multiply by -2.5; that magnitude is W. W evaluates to 0.04 mag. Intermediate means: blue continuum 53.9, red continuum 53.2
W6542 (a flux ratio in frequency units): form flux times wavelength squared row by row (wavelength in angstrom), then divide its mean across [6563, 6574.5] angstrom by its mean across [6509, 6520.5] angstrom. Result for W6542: 0.88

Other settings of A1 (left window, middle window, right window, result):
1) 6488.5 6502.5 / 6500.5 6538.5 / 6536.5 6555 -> -0.80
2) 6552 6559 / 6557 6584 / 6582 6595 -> 1.38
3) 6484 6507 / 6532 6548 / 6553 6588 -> -0.63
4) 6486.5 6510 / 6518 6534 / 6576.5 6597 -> -0.16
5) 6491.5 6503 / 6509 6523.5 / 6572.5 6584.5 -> -0.33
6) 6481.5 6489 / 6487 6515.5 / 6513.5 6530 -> 0.37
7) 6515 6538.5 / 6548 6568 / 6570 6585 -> 2.27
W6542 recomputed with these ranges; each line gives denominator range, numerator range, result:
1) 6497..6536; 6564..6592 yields 0.96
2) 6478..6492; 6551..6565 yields 0.87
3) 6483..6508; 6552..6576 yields 0.89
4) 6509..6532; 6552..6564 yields 0.86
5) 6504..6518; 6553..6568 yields 0.85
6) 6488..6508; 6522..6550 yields 1.00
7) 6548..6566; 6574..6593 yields 1.13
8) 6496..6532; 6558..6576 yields 0.87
